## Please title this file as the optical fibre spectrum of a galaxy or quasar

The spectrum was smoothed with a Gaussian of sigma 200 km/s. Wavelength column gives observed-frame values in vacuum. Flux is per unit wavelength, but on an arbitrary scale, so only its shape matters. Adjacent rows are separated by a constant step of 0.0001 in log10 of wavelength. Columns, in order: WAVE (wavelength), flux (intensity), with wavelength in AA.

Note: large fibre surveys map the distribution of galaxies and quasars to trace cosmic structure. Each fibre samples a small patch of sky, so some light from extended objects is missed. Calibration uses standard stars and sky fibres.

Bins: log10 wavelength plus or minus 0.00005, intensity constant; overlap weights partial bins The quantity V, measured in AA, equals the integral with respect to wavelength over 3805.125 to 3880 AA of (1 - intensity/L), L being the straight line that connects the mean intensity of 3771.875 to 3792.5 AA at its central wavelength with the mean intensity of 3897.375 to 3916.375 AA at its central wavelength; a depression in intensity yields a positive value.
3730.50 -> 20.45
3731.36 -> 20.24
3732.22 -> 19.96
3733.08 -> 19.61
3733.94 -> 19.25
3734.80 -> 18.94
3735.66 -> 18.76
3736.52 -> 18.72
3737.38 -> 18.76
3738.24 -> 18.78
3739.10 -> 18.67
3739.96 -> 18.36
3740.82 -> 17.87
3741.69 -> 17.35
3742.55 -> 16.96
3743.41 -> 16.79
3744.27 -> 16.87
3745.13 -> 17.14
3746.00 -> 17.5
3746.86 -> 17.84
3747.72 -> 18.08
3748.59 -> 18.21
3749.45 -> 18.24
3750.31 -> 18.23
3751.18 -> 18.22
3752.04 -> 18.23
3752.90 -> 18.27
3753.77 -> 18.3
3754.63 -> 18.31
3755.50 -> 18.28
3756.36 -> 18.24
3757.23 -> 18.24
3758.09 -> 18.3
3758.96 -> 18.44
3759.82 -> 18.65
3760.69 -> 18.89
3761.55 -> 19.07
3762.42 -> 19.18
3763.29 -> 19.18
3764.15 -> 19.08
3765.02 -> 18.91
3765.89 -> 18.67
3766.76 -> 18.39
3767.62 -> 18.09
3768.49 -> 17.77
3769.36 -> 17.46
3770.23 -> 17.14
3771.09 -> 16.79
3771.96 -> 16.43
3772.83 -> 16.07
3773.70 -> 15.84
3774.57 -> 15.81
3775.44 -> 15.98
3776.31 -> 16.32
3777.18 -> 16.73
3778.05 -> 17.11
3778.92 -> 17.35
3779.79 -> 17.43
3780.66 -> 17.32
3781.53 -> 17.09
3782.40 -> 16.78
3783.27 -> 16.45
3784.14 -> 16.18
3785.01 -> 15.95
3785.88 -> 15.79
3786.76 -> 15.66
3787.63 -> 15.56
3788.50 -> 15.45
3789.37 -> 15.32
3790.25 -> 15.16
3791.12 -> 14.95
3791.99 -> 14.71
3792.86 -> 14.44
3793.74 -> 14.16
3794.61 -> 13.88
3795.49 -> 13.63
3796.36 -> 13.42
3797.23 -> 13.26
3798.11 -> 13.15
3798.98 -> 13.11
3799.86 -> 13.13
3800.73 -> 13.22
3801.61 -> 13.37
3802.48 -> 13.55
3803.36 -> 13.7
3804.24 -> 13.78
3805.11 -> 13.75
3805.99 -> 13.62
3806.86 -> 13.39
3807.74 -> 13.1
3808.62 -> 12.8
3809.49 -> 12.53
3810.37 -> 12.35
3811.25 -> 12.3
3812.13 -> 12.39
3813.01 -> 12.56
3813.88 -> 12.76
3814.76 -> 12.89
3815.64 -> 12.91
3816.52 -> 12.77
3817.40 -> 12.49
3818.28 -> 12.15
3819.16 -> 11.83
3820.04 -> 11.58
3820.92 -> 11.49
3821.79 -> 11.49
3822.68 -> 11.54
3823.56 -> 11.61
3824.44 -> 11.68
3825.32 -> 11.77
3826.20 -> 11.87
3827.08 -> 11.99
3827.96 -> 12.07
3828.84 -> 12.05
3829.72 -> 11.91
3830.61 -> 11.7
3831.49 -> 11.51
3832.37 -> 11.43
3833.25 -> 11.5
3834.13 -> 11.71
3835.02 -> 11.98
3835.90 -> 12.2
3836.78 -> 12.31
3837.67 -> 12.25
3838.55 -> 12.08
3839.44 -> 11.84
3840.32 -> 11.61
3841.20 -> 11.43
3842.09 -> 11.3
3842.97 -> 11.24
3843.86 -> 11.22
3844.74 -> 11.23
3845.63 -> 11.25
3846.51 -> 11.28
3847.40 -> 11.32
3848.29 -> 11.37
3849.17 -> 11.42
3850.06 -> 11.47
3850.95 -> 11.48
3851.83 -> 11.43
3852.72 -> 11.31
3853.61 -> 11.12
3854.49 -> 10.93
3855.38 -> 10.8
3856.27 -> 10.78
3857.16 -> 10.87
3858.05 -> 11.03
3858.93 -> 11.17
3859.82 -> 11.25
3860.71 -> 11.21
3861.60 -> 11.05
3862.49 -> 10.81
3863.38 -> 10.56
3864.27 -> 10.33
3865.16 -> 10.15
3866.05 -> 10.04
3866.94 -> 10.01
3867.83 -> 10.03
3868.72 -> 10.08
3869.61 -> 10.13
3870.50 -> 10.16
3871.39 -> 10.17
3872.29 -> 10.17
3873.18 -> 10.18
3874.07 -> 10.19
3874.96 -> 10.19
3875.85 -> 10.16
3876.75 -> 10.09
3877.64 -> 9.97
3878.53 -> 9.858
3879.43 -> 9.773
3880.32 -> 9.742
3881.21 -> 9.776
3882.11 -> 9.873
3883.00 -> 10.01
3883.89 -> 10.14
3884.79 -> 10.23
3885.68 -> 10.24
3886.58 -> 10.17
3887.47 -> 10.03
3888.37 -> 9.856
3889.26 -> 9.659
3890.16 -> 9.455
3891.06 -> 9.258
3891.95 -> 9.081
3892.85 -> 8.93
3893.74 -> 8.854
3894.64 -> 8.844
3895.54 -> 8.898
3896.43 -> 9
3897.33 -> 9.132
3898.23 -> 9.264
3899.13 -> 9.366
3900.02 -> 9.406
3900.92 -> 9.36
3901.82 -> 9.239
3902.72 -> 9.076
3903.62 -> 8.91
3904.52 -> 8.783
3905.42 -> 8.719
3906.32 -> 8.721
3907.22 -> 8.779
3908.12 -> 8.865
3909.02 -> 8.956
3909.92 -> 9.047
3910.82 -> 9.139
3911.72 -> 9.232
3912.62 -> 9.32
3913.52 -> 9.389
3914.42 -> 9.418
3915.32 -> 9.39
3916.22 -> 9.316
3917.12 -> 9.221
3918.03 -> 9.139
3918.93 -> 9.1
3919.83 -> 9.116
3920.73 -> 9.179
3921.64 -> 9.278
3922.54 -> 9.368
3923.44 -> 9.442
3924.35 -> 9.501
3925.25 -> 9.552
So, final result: 7.7 AA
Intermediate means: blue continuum 16.1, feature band 11.4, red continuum 9.13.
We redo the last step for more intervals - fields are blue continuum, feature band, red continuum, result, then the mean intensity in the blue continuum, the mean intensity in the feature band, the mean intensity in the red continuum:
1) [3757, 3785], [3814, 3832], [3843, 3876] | 2.1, 17.5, 12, 10.8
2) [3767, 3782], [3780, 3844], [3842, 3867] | 4.6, 16.9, 13.1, 11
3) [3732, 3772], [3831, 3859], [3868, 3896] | 1.8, 18.3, 11.4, 9.81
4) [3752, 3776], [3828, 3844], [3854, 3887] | 1.3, 17.9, 11.8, 10.3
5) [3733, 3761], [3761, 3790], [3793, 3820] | -2.4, 18.2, 17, 13.1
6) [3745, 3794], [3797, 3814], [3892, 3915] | 2.2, 17.2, 13.1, 9.07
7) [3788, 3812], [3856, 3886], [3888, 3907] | 0.2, 13.7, 10.3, 9.13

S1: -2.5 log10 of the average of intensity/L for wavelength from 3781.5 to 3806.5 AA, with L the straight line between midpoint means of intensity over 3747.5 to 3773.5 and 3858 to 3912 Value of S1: 0.100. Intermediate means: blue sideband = 18.2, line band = 14.5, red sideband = 9.74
